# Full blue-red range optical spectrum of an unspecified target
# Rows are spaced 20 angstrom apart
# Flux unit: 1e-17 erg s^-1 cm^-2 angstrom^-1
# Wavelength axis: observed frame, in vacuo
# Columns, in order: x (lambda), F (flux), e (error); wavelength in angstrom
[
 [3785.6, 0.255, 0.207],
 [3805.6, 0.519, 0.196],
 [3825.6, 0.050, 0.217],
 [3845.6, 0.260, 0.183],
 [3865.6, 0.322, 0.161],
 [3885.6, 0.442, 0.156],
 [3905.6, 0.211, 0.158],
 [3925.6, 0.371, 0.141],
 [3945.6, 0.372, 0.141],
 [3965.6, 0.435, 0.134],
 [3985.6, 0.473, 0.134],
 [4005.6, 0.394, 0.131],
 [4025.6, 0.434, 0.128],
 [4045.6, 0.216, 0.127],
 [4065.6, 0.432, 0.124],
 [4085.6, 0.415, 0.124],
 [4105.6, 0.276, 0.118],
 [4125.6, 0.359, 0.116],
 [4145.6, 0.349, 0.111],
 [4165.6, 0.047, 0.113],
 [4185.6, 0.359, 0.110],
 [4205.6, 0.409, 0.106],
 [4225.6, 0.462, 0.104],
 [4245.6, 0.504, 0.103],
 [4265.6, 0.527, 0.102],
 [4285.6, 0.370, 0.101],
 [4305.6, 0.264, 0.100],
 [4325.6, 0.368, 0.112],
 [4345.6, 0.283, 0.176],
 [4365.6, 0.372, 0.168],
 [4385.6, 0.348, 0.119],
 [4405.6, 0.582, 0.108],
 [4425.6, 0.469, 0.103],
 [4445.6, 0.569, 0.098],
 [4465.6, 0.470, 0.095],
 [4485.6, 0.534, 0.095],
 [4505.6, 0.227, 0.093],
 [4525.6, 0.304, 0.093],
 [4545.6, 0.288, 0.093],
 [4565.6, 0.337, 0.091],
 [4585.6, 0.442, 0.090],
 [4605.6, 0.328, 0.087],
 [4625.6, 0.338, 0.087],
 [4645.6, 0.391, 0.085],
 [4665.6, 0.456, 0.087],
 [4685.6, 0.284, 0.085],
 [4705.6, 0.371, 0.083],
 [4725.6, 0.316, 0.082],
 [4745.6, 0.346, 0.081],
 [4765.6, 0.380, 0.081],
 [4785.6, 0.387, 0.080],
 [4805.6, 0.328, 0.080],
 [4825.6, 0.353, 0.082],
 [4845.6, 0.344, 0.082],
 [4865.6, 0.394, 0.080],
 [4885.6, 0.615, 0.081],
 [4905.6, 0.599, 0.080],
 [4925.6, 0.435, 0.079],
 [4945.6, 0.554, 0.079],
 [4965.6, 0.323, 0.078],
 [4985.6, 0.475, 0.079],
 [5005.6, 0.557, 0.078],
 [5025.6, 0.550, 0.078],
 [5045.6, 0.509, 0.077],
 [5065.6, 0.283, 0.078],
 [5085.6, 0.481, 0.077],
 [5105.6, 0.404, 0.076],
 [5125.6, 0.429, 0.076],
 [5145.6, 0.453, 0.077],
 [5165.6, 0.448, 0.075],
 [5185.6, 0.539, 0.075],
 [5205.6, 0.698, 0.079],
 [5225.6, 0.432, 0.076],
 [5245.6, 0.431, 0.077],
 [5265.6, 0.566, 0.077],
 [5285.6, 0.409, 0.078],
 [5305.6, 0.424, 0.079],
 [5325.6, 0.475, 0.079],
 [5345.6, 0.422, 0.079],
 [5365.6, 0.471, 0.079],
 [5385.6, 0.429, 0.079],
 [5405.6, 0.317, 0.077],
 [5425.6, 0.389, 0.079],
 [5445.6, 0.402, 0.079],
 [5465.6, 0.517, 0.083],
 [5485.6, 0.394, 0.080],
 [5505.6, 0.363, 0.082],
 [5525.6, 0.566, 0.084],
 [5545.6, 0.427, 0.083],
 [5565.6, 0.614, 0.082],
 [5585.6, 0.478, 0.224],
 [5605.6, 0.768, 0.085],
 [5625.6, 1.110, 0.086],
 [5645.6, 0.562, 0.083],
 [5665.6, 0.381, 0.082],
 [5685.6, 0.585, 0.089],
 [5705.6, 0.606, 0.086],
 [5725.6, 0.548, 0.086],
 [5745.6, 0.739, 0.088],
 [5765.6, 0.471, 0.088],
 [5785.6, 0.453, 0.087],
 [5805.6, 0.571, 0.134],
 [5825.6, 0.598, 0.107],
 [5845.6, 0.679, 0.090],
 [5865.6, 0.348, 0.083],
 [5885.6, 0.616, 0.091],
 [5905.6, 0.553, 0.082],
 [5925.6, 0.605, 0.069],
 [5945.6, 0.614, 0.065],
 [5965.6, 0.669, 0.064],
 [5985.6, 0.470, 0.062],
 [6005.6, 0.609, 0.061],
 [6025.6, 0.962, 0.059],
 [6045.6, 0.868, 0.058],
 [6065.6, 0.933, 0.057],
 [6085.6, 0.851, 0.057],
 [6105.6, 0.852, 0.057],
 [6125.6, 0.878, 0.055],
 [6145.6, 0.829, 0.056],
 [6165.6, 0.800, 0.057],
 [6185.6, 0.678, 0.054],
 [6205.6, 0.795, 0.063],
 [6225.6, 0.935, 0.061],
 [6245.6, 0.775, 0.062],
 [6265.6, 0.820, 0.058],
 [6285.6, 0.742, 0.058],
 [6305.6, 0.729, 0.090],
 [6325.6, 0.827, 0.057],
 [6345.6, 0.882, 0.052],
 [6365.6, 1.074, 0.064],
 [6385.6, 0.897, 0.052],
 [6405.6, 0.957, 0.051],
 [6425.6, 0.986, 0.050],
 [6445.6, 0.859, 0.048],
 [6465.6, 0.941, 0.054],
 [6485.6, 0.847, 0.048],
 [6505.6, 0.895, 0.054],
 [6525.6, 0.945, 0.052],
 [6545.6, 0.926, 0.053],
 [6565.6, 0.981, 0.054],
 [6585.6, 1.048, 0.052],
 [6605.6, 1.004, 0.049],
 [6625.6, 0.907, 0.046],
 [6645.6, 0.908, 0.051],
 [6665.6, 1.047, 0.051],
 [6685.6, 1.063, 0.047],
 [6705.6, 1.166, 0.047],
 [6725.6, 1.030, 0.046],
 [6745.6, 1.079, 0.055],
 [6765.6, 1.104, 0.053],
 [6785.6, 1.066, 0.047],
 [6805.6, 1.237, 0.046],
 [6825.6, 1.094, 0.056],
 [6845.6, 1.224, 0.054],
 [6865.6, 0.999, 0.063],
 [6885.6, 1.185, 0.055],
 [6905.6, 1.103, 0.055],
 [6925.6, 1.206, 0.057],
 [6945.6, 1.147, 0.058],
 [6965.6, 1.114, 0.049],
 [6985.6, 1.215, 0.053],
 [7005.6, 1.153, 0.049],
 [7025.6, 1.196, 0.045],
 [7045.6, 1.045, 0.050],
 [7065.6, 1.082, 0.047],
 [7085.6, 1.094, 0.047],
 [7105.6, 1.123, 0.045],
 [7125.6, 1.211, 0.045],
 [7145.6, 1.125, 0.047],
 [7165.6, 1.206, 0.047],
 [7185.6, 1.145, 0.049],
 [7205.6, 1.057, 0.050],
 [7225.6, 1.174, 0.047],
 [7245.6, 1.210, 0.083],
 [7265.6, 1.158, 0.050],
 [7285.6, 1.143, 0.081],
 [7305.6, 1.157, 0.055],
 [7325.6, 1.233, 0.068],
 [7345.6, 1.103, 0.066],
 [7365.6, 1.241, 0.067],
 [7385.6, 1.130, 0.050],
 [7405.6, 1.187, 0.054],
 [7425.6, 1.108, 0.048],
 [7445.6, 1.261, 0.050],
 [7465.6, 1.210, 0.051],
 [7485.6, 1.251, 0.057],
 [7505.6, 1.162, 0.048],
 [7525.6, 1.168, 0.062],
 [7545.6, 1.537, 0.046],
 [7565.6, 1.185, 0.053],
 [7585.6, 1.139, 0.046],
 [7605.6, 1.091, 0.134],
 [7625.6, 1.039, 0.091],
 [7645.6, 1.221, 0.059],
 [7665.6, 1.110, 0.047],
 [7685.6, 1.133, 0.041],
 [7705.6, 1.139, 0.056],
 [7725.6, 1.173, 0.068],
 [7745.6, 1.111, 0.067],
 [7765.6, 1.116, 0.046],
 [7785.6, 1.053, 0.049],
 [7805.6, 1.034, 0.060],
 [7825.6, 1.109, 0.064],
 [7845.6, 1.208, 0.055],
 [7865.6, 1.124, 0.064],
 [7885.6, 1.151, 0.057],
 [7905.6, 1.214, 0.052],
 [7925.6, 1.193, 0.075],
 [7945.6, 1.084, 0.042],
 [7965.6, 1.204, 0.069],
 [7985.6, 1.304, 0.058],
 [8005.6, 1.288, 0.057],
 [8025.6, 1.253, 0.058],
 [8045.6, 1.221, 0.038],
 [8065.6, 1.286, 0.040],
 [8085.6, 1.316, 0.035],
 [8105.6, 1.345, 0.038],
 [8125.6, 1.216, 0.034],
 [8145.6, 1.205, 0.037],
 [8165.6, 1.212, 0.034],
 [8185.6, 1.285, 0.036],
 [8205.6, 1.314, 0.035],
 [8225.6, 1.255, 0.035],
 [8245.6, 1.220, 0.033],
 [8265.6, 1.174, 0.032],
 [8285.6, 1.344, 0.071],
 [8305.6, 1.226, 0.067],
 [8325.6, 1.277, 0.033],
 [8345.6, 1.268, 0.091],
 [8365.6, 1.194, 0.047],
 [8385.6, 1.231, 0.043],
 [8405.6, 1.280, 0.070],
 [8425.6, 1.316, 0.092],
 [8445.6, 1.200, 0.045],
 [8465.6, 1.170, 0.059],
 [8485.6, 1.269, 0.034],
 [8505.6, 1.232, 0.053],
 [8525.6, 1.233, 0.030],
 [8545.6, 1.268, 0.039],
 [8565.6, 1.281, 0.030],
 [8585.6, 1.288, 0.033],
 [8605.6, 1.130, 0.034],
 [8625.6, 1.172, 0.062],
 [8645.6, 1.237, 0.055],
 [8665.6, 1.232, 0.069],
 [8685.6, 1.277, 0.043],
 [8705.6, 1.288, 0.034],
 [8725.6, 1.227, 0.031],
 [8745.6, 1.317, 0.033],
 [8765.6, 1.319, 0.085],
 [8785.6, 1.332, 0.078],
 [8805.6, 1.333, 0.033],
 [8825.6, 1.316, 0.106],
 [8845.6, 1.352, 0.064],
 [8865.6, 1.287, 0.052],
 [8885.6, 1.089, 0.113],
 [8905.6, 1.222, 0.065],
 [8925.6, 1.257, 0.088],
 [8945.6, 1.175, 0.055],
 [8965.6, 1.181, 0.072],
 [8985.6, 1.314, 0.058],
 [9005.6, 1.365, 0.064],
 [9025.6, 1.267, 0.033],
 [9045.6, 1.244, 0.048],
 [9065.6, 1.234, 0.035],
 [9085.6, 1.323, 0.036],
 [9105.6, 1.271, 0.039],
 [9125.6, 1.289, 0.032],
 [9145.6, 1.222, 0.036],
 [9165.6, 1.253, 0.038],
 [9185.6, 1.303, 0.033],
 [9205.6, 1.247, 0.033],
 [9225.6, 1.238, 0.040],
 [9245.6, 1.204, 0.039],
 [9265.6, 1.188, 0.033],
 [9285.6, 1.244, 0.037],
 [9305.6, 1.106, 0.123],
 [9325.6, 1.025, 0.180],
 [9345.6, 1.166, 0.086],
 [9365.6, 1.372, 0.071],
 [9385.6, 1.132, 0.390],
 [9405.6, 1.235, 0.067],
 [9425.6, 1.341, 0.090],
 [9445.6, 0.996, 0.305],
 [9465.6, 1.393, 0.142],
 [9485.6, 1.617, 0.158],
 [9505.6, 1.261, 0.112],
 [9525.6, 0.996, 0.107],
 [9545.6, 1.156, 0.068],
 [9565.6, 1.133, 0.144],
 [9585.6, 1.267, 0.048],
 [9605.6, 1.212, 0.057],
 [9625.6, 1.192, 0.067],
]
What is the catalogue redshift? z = 0.508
